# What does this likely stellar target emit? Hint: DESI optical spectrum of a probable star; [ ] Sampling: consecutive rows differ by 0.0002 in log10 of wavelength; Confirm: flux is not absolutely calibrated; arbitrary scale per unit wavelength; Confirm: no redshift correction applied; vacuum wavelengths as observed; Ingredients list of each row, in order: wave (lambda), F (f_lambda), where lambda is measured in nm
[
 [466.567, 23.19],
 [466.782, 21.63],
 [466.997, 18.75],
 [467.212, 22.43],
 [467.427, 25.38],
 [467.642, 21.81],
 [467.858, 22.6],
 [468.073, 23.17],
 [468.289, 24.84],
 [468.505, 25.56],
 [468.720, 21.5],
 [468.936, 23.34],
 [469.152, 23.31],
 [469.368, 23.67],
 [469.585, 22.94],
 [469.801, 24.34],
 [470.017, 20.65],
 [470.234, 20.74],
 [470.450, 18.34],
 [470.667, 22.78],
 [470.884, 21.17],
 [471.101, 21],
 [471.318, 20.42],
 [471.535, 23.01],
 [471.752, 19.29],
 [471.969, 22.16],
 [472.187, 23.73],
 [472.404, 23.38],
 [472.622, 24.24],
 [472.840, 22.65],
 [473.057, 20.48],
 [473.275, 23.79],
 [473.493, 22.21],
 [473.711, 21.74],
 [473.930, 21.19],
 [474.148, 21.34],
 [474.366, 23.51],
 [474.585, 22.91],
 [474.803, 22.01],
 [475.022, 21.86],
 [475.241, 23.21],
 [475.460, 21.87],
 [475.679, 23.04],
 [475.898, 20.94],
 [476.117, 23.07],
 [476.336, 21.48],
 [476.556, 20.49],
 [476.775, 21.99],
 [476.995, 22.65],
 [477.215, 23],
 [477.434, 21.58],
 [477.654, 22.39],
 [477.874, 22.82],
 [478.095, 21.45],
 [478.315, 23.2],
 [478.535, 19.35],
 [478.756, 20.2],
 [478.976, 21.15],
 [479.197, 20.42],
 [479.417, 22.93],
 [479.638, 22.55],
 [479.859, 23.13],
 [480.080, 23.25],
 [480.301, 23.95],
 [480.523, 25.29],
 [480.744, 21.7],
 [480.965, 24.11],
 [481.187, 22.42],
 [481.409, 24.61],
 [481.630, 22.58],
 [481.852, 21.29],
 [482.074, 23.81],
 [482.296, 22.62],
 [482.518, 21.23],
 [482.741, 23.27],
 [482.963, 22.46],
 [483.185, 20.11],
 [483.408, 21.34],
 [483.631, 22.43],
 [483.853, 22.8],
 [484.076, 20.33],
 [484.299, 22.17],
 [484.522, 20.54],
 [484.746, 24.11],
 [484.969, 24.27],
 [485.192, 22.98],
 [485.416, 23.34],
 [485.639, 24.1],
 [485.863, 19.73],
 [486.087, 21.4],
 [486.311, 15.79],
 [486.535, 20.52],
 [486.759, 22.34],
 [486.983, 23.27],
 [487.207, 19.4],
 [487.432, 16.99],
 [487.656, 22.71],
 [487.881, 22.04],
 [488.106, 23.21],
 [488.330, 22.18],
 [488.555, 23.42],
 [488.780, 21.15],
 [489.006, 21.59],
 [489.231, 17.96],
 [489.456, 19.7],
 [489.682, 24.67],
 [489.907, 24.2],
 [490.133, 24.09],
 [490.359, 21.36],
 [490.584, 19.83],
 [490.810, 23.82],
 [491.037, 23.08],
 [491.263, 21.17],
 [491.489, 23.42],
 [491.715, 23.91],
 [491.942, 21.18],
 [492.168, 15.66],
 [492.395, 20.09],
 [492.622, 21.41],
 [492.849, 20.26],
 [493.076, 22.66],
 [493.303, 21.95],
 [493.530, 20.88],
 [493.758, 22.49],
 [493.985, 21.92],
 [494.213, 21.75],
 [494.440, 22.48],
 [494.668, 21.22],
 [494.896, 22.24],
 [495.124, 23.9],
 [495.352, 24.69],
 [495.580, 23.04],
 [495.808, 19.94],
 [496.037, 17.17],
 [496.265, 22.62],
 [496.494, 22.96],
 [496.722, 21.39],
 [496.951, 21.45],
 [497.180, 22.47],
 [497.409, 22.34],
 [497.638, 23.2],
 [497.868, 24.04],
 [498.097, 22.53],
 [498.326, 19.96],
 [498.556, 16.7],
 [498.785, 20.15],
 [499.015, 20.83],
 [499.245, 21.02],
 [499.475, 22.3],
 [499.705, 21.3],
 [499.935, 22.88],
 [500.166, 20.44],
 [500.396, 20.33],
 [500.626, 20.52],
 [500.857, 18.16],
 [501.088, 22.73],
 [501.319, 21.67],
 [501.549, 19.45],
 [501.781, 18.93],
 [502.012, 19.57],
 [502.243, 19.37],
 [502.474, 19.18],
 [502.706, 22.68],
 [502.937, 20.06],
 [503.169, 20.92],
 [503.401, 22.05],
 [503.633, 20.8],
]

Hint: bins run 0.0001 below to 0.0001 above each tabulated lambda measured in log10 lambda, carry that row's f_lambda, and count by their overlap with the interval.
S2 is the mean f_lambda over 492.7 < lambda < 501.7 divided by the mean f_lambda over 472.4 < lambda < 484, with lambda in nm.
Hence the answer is 0.96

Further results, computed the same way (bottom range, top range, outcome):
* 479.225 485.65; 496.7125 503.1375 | 0.92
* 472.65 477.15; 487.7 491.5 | 1.00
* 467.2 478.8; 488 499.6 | 0.98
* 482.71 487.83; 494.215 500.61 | 1.00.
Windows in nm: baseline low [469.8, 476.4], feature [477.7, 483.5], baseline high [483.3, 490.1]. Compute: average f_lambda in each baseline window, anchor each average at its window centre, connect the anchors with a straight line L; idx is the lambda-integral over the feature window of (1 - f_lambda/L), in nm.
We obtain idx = -0.14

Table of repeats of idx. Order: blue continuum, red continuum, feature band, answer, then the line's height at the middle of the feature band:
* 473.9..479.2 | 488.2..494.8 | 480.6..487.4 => -0.05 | 21.8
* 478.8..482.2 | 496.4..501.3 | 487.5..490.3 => 0.00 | 22.1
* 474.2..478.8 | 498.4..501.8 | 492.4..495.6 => -0.18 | 20.9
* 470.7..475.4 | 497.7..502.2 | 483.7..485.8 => -0.11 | 21.5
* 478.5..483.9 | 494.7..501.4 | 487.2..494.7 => 0.08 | 21.9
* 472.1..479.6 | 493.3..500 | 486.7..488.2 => 0.04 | 21.9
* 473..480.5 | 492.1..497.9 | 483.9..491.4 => 0.04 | 21.9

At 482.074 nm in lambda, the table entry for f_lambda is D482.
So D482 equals 23.81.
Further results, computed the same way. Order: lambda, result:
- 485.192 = 22.98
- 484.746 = 24.11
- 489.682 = 24.67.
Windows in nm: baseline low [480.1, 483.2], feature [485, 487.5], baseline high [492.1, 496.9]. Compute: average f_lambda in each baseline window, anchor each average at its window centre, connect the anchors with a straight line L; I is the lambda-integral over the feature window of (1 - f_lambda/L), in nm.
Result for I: 0.15 nm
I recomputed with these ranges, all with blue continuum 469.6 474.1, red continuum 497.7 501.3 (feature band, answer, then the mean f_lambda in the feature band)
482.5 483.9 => -0.03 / 22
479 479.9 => -0.02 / 22.1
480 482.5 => -0.18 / 23.2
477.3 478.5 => -0.02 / 22.1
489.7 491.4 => -0.11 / 22.6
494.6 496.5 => -0.07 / 21.9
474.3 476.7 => -0.05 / 22.2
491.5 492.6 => 0.03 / 20.6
